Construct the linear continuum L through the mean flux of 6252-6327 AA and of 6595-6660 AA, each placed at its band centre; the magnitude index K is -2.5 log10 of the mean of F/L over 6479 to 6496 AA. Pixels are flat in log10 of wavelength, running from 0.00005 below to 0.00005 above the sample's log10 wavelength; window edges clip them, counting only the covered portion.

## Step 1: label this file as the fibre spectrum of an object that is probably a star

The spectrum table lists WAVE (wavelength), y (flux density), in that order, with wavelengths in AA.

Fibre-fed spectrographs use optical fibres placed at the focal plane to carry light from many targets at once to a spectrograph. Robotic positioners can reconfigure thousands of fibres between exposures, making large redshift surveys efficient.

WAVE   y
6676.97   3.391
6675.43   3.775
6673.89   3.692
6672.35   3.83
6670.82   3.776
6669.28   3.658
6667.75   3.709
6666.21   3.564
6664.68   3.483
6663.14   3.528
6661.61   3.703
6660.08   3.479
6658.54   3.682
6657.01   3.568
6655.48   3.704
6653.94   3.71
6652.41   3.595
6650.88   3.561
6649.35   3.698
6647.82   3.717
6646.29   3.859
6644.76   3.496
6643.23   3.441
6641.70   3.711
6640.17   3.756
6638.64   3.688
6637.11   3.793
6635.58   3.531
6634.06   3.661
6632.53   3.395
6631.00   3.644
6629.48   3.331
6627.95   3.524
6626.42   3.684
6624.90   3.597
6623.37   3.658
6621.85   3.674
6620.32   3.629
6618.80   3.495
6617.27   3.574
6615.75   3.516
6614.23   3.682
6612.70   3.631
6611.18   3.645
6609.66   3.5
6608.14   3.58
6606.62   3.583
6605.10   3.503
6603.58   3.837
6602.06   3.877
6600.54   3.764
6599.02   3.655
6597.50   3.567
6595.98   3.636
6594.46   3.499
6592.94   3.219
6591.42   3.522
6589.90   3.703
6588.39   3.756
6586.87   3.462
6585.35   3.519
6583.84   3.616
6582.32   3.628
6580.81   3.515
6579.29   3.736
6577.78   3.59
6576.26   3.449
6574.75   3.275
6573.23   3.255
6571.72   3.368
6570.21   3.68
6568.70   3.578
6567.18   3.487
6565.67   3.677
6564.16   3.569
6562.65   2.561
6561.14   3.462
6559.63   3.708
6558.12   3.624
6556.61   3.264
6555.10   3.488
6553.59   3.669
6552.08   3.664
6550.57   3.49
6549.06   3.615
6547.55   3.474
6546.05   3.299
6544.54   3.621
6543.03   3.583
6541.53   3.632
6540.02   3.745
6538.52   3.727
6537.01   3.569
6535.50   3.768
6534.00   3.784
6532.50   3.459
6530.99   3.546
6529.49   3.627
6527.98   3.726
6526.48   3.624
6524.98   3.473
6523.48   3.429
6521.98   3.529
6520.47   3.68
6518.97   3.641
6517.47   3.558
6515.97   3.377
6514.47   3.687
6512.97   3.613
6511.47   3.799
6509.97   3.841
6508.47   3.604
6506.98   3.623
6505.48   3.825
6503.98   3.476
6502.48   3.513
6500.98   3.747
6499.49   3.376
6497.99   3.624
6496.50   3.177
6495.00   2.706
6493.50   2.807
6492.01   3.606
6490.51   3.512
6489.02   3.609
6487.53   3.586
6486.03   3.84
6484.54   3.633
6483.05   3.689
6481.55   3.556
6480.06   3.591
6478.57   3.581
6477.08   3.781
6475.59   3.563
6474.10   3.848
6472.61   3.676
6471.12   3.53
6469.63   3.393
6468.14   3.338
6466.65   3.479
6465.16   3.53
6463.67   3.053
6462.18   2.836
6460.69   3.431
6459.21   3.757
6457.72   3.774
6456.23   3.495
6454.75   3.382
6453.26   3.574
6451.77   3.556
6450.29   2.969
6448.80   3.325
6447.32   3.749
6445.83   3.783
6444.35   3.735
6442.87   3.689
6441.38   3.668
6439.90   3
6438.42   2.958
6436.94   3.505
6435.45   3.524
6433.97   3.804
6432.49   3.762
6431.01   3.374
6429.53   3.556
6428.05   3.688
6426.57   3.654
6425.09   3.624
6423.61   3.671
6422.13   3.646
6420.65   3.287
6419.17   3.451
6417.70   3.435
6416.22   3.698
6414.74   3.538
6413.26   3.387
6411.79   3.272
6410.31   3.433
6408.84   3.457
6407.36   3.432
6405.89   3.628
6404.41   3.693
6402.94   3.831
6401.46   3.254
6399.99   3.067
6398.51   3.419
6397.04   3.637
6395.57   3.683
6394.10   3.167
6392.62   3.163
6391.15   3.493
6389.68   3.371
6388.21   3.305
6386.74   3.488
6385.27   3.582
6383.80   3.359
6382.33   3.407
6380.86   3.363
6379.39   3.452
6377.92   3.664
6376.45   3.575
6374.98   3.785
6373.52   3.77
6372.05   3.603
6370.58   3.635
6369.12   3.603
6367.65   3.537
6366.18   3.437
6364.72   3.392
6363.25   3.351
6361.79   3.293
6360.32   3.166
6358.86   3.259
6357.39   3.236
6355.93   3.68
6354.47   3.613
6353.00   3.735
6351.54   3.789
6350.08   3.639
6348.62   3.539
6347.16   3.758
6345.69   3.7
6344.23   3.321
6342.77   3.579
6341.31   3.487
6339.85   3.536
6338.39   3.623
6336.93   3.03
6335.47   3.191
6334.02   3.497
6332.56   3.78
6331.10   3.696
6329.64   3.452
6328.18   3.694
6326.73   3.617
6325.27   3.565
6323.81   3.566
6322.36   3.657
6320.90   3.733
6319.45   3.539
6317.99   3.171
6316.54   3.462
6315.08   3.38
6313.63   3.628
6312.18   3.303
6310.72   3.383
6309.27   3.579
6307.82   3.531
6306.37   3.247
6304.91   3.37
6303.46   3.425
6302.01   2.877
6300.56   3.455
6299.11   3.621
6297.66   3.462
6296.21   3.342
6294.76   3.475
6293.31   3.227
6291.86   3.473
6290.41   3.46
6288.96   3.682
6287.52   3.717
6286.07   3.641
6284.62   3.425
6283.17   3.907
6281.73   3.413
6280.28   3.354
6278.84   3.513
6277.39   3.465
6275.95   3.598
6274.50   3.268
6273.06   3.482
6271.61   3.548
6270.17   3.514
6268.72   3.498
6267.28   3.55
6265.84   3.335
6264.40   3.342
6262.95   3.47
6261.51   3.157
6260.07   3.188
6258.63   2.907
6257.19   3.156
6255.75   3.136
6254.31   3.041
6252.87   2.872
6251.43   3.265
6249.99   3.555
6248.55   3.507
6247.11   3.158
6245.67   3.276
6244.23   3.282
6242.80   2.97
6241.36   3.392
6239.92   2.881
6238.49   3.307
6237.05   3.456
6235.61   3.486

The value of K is 0.02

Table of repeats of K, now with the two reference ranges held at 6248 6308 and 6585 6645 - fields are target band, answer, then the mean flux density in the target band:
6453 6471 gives 0.027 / 3.42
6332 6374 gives -0.022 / 3.51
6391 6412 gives 0.007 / 3.44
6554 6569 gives 0.038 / 3.44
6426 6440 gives -0.005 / 3.5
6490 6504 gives 0.058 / 3.34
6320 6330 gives -0.061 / 3.62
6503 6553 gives -0.019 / 3.61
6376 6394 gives 0.011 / 3.42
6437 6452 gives 0.016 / 3.44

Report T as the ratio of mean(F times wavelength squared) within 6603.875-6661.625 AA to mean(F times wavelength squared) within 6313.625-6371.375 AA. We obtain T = 1.12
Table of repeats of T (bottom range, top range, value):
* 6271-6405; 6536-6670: 1.11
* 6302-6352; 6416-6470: 1.03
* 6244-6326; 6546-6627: 1.15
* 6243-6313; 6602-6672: 1.20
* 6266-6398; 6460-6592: 1.08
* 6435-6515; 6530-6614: 1.04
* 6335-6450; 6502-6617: 1.08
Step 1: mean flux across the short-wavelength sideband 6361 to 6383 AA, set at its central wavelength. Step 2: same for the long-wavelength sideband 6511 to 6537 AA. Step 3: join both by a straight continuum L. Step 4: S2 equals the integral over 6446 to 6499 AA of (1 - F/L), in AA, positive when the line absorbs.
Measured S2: 1.5 AA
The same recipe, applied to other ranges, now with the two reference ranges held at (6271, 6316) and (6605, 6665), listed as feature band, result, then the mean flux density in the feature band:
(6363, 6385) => -0.3 AA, 3.53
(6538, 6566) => 0.4 AA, 3.52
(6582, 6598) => 0.1 AA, 3.55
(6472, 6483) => -0.4 AA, 3.66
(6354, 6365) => 0.4 AA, 3.37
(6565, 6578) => 0.4 AA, 3.48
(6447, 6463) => 0.4 AA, 3.43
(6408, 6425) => 0.1 AA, 3.48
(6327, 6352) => -0.5 AA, 3.55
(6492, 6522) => 0.3 AA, 3.51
